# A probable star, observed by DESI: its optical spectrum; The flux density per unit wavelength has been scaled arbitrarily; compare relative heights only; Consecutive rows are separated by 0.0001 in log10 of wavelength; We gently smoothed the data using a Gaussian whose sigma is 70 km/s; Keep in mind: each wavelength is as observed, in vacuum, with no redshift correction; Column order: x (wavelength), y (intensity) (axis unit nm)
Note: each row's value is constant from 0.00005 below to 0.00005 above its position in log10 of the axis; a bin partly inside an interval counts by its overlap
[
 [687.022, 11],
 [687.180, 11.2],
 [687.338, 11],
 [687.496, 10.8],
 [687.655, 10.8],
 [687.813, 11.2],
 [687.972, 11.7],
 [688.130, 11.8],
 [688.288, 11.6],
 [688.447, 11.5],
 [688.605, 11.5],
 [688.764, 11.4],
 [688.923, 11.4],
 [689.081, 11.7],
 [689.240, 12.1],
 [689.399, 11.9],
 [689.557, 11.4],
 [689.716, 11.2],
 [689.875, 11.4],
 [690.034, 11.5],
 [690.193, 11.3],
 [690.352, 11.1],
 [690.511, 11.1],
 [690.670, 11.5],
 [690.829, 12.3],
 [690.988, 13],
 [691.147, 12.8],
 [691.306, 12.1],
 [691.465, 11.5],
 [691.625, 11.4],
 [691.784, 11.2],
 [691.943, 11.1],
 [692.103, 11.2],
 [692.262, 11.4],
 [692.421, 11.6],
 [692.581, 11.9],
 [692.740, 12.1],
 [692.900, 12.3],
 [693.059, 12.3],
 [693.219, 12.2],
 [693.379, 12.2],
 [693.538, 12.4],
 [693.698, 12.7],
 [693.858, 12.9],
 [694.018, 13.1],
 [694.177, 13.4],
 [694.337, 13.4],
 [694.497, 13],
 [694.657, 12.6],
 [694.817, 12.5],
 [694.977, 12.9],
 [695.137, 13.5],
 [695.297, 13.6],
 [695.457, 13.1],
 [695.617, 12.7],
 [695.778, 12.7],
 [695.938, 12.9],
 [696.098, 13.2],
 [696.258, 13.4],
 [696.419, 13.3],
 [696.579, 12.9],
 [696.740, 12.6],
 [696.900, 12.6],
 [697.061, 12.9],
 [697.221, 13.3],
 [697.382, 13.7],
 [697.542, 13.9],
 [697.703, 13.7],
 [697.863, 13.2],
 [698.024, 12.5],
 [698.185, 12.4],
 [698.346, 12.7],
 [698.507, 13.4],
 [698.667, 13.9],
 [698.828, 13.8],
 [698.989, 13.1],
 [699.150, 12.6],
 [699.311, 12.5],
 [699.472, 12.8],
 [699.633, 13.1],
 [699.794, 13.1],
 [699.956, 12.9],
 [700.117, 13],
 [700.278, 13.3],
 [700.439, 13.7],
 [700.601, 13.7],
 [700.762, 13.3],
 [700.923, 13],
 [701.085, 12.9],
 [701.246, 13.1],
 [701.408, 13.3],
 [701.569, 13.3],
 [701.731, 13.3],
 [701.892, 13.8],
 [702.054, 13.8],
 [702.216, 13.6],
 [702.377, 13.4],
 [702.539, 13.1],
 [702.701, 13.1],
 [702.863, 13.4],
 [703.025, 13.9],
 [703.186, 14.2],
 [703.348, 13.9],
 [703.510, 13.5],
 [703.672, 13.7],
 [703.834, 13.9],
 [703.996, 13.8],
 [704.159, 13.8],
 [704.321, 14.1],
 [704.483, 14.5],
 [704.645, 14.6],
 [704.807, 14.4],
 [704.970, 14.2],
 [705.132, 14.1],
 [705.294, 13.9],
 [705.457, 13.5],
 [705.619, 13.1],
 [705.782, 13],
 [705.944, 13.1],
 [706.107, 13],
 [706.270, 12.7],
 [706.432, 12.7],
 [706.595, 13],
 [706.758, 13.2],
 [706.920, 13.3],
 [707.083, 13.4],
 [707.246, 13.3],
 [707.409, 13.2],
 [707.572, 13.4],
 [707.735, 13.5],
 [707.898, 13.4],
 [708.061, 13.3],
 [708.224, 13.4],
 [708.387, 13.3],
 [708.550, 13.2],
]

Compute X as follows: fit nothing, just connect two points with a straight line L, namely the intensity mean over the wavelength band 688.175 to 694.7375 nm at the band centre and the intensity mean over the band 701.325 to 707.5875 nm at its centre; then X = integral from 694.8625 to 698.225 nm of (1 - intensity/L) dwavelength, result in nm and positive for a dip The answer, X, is -0.140 nm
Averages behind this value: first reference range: 11.9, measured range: 13.1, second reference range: 13.6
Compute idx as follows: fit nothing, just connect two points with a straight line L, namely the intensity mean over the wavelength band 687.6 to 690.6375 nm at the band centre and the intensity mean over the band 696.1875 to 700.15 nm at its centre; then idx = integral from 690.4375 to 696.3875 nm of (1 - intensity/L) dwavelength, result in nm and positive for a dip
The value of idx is -0.089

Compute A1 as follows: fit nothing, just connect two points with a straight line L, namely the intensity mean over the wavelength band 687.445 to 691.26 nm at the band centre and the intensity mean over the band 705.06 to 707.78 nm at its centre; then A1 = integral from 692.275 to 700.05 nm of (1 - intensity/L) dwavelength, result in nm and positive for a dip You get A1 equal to -0.41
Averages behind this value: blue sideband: 11.6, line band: 12.9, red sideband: 13.3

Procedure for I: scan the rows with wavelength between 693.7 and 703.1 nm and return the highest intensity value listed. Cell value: 13.9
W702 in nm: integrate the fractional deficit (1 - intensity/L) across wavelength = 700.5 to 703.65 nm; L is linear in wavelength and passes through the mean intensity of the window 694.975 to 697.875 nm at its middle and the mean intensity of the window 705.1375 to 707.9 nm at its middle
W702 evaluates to -0.06 nm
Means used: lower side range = 13.2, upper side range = 13.2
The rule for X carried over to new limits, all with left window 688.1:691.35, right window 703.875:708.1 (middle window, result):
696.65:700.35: -0.12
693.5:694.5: -0.07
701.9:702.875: -0.02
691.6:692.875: 0.05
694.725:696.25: -0.08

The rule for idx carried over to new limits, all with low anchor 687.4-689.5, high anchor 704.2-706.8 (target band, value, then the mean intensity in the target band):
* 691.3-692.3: 0.04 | 11.4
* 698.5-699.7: -0.03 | 13.1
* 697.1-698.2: -0.06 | 13.3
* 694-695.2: -0.08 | 13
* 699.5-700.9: -0.03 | 13.2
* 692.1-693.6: 0.00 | 12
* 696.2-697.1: -0.03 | 12.9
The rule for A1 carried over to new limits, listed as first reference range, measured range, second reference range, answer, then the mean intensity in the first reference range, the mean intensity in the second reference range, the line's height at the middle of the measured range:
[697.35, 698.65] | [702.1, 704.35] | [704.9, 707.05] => -0.07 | 13.2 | 13.3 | 13.3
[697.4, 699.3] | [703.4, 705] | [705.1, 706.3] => -0.09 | 13.2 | 13.3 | 13.3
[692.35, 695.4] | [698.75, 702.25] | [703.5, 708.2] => -0.02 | 12.7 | 13.5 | 13.1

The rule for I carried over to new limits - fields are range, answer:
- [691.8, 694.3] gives 13.4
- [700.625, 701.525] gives 13.3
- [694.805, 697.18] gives 13.6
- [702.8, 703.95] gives 14.2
